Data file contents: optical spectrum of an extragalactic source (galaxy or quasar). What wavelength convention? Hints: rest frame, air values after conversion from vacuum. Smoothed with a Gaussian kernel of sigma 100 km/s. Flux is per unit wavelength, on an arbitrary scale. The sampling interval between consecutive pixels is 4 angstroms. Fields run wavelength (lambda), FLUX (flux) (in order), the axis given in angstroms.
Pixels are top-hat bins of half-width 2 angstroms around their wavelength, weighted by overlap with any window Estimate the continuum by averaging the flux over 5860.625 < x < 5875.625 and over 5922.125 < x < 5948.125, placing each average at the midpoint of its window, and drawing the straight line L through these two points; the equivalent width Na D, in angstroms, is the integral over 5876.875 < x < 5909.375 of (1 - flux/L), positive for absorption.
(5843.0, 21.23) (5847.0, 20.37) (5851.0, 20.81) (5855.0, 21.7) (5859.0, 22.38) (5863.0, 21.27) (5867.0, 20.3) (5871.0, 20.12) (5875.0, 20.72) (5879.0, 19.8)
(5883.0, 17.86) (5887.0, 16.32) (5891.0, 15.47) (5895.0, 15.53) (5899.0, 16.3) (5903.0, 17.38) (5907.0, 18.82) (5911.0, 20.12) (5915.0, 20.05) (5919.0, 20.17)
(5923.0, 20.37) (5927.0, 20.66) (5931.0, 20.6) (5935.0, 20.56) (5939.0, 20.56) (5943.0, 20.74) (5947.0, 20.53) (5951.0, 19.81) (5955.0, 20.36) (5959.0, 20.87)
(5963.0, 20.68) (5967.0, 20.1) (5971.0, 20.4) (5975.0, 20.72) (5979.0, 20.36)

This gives 5.3 angstroms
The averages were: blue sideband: 20.6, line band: 17.2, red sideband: 20.6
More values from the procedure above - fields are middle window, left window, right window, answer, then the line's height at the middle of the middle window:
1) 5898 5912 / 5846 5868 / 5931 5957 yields 1.8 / 20.8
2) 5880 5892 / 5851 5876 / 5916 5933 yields 2.3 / 20.8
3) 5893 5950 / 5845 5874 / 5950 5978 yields 3.3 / 20.7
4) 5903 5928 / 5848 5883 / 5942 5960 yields 0.9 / 20.5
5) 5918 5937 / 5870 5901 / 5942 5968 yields -1.1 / 19.4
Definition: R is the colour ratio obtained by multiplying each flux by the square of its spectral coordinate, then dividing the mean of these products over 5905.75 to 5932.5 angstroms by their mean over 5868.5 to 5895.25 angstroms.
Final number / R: 1.12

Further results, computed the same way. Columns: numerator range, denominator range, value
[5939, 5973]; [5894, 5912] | 1.18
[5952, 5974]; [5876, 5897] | 1.22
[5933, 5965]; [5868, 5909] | 1.17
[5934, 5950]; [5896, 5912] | 1.16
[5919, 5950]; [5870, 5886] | 1.08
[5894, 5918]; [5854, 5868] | 0.86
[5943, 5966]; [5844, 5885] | 1.03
